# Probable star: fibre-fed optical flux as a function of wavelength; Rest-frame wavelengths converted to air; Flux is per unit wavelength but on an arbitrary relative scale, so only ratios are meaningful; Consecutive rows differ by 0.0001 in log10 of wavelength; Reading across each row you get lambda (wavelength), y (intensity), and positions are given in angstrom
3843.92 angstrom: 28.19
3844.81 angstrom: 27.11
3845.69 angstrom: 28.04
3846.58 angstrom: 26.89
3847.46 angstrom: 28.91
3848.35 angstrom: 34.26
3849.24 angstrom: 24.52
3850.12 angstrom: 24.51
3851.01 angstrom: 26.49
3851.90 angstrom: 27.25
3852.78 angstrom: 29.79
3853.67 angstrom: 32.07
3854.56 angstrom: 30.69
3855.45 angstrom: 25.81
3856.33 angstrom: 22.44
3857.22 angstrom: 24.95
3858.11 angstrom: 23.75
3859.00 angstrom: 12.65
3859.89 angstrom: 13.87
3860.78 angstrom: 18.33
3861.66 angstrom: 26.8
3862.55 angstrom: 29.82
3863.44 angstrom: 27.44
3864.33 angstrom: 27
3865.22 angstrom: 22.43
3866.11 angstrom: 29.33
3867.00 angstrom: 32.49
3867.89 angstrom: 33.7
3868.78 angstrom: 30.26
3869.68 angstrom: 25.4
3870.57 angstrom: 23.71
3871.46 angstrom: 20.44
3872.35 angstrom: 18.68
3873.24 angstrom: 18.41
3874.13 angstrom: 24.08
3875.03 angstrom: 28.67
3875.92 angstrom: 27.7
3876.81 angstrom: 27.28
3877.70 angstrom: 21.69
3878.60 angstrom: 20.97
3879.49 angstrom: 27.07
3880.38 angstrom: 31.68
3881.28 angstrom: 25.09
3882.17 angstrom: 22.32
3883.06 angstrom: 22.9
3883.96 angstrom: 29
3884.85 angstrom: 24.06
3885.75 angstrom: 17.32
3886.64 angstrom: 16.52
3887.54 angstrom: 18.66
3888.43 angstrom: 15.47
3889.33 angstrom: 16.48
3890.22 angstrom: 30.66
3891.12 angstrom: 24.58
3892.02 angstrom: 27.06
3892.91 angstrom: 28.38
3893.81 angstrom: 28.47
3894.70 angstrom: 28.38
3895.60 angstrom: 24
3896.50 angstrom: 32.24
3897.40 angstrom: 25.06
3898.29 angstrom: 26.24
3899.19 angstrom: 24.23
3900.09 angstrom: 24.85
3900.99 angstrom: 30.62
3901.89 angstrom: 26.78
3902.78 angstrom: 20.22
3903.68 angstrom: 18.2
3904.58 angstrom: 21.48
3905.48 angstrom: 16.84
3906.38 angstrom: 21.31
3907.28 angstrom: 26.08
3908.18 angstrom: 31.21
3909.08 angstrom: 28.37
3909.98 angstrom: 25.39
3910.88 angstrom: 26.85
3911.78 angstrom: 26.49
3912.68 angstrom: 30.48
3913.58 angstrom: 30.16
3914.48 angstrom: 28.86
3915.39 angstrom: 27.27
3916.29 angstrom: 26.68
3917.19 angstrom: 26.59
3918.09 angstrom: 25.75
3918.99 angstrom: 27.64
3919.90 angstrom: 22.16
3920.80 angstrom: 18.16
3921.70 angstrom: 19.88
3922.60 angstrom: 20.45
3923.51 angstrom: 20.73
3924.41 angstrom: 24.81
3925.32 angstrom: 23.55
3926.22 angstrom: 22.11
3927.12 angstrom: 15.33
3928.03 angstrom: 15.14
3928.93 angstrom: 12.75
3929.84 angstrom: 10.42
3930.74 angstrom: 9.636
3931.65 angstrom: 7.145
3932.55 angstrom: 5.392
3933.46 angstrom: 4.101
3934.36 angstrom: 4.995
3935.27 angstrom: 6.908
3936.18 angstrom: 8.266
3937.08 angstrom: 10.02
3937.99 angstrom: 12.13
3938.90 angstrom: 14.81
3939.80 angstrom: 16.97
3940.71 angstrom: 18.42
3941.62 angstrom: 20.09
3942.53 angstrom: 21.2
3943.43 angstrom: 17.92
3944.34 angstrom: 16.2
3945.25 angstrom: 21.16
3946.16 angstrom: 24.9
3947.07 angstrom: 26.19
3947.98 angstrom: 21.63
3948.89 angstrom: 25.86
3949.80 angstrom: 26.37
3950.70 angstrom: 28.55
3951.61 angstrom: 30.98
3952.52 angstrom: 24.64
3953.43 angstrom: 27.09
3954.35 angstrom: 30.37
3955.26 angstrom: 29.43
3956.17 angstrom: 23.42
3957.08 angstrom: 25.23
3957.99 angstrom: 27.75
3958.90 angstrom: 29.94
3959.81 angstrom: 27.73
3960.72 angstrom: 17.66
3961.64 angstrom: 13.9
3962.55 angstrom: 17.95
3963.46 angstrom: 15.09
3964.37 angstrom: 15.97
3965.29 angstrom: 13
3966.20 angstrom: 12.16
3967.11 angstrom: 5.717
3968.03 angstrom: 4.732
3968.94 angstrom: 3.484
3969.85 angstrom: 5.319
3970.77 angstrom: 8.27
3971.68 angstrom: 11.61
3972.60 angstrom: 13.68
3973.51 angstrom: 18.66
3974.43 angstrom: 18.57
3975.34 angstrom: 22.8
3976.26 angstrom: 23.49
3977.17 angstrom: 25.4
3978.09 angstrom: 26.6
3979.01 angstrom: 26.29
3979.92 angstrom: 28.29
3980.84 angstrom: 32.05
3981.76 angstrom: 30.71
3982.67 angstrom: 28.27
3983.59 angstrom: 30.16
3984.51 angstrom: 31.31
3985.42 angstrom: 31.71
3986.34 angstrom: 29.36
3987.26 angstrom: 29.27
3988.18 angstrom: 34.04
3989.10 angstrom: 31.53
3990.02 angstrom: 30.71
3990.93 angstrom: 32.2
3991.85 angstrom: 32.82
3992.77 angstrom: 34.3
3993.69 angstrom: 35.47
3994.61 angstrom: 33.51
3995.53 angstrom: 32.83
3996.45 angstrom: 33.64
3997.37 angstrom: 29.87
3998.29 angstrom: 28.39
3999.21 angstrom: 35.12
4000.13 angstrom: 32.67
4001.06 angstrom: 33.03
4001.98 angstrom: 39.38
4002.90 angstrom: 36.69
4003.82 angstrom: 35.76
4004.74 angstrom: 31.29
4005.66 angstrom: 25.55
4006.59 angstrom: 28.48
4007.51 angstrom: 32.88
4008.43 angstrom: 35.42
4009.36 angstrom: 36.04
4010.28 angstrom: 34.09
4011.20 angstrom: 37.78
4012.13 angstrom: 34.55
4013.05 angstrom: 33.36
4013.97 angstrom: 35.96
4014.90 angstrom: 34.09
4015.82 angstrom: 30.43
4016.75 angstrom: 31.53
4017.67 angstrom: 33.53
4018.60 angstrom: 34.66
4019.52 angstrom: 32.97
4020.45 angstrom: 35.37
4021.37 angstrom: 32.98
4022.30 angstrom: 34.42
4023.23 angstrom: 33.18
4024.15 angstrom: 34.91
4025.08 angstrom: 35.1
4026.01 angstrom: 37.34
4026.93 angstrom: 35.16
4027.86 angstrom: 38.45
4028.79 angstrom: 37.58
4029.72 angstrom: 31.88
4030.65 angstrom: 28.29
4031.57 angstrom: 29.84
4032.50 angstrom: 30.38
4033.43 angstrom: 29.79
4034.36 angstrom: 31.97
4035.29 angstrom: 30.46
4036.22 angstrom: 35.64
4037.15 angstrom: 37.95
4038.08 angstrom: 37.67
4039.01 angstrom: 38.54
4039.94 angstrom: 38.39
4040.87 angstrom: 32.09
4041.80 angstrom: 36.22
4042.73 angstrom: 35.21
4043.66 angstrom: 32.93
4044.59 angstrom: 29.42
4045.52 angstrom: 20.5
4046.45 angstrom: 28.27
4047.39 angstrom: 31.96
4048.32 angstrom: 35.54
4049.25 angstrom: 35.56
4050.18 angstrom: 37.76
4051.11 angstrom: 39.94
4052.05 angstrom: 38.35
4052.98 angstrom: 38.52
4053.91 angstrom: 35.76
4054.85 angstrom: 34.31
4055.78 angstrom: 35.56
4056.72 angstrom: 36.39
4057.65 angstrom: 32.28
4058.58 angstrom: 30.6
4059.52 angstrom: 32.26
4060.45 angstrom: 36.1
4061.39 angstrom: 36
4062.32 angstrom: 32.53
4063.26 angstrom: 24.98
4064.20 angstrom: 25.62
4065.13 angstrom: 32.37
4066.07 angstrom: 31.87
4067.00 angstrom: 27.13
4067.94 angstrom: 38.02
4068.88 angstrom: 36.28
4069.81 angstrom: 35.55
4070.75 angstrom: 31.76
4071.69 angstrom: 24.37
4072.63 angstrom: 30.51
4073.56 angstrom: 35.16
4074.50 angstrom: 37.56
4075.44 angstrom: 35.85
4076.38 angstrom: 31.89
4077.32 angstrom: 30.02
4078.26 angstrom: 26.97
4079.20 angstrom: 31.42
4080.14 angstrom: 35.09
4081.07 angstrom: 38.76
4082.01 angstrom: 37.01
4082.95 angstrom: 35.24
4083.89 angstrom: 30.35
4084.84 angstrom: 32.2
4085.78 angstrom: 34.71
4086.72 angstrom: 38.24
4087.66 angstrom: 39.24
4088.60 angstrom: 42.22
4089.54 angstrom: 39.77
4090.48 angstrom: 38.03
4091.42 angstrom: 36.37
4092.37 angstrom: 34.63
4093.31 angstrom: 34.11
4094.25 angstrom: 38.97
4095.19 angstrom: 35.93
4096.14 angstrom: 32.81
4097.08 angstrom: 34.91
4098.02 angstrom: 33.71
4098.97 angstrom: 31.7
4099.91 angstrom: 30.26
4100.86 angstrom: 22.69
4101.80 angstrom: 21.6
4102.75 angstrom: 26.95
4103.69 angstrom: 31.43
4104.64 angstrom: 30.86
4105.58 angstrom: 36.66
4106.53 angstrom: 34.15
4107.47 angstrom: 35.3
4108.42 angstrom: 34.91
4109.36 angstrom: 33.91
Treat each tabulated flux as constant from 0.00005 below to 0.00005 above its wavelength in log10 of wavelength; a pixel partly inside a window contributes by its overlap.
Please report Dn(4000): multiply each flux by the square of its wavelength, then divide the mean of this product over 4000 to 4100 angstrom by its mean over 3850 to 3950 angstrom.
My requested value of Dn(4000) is 1.63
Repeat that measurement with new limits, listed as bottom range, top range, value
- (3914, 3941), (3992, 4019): 2.06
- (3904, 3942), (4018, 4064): 1.86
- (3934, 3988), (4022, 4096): 1.73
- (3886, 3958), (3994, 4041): 1.63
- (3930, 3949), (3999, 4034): 2.38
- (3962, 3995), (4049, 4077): 1.53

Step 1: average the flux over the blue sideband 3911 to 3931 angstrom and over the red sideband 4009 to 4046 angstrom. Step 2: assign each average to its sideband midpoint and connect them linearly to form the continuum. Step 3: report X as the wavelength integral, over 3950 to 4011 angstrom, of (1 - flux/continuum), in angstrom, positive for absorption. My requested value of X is 5.8 angstrom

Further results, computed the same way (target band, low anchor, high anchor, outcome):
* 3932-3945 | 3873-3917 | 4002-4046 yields 7.1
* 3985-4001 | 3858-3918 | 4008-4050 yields -0.4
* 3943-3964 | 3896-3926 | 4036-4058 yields 3.1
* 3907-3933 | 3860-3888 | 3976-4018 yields 5.2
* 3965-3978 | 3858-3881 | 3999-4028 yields 7.3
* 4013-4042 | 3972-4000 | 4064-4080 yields -3.4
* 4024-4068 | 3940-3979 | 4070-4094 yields -5.0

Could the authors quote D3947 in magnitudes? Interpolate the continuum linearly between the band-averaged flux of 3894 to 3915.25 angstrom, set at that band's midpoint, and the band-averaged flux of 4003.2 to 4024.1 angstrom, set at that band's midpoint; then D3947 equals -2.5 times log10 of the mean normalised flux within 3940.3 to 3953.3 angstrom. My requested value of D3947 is 0.233 mag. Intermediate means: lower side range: 25.9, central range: 23.3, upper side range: 33.4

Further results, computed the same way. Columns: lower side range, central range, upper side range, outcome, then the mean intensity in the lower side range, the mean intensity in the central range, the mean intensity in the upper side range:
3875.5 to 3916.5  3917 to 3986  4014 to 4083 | 0.40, 25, 19.5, 33.5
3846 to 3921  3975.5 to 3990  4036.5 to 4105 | 0.02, 25.2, 29.1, 33.6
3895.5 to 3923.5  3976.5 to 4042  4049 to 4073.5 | -0.08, 25.1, 32.9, 33.5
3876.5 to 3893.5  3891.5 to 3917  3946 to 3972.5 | -0.16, 23.5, 26.2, 19.7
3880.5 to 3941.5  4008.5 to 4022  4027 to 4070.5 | -0.12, 21.2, 34.1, 33.5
